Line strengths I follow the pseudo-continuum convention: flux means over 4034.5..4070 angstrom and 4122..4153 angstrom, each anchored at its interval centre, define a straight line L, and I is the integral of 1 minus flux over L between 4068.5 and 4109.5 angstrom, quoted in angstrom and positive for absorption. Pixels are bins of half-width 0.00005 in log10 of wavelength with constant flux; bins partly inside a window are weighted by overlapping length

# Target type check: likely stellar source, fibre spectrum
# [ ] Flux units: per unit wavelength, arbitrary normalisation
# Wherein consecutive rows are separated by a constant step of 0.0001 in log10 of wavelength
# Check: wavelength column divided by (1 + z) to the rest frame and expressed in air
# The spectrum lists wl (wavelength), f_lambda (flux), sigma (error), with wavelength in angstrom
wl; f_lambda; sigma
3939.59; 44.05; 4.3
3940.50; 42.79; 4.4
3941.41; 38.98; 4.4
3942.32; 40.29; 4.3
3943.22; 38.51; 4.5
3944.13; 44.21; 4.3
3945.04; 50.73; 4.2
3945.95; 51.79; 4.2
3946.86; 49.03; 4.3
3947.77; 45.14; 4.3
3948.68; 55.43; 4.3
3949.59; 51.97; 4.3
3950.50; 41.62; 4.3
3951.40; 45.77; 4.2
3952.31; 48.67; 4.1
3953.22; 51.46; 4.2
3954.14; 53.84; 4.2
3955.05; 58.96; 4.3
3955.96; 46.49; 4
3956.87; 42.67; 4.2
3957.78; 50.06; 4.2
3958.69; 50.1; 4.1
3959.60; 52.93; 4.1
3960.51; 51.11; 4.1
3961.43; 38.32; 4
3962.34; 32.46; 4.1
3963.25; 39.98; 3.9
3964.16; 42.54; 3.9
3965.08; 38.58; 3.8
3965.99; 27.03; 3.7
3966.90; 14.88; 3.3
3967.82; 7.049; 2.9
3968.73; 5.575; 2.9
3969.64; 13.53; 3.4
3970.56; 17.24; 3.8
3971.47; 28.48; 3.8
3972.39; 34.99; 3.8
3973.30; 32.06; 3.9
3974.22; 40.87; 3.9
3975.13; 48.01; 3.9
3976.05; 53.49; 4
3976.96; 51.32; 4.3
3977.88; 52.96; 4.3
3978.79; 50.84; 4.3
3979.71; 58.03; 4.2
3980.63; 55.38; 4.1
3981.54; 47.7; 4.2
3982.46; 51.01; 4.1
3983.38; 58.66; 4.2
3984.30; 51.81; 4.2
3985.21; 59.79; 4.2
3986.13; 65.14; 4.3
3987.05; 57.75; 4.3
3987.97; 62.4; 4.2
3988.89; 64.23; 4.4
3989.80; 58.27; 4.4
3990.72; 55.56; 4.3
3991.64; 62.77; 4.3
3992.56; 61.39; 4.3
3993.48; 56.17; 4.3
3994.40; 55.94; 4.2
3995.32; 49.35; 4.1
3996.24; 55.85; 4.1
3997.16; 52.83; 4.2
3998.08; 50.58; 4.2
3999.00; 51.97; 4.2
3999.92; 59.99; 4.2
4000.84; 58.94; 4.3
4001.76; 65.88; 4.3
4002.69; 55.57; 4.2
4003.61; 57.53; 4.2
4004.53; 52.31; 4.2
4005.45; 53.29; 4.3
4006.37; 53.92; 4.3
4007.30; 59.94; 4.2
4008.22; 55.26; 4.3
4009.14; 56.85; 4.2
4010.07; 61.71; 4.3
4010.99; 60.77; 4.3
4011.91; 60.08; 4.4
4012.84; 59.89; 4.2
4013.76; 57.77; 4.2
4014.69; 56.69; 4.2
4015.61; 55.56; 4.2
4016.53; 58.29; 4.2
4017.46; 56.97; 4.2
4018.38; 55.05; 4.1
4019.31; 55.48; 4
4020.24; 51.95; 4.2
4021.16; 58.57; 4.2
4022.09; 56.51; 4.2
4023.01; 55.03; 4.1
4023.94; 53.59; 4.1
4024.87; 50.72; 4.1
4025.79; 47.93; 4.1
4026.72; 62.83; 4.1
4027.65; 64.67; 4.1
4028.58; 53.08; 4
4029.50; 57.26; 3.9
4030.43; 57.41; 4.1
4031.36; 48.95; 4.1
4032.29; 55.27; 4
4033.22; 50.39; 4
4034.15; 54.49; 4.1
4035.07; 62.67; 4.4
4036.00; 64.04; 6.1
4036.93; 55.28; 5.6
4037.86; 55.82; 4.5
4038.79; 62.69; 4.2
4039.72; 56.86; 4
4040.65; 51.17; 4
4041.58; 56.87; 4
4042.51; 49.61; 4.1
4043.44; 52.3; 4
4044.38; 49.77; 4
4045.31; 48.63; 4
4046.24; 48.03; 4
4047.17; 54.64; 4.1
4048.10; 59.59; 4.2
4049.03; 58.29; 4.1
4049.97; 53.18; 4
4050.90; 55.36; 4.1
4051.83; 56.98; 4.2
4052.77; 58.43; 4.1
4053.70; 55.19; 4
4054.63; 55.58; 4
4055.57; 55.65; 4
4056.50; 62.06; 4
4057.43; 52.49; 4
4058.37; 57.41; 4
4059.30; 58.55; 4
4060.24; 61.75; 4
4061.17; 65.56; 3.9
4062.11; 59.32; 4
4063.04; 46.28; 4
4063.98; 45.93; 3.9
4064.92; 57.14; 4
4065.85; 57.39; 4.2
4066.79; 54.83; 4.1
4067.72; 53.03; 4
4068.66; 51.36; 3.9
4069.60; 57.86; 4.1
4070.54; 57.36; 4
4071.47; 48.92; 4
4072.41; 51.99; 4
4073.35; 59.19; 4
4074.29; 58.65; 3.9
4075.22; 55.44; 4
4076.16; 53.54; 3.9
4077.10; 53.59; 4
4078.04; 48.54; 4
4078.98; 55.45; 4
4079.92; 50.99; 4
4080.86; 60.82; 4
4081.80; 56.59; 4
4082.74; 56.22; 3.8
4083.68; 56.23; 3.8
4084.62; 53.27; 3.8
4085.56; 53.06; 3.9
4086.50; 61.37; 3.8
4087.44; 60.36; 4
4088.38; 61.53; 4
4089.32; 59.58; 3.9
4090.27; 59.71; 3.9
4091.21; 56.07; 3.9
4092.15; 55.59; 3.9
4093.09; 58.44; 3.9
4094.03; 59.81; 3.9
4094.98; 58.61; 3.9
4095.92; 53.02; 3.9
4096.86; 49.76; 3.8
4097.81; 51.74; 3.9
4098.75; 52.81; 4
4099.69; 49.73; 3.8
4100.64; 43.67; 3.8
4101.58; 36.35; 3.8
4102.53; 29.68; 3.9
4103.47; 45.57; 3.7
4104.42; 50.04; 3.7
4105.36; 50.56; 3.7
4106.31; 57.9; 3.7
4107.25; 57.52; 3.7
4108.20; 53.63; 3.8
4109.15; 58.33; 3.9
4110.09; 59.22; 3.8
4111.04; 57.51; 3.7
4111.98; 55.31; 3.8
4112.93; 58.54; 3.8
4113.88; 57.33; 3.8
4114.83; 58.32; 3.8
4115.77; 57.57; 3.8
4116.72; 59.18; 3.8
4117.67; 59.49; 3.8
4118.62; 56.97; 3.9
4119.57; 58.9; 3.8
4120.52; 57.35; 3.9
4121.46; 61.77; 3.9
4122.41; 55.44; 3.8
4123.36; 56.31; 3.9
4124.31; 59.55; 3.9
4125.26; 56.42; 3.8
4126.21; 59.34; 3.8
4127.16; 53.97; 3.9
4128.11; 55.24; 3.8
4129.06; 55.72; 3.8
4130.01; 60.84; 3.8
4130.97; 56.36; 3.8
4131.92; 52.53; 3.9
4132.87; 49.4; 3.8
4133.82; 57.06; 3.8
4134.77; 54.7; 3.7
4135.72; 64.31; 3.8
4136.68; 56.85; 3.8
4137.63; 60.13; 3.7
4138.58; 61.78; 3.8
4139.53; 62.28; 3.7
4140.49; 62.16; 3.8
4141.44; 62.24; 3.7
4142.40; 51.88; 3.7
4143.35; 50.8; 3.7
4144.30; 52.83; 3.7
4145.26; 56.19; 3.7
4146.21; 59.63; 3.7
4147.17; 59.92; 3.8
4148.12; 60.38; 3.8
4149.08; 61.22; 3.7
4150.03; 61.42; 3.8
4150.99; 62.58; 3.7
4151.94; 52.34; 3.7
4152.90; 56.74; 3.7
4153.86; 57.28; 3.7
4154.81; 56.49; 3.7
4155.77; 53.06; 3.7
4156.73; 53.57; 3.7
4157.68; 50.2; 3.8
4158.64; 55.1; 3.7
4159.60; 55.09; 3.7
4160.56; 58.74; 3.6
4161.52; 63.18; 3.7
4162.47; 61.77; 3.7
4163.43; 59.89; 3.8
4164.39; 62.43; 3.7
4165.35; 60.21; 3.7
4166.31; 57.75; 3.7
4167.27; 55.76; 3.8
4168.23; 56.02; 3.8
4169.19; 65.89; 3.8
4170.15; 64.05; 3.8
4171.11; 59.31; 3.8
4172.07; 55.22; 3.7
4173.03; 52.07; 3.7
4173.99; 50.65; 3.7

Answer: 1.9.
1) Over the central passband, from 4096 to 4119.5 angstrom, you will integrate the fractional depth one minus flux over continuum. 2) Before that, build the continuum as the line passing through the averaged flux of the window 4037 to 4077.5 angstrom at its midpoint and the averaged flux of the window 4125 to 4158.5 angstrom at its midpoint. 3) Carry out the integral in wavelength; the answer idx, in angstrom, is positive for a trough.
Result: 1.4 angstrom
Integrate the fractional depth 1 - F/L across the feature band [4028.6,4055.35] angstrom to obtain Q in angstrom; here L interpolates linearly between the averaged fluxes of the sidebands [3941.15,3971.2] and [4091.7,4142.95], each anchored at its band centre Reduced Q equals -3.7 angstrom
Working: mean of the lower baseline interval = 40.4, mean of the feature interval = 55.1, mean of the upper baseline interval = 55.5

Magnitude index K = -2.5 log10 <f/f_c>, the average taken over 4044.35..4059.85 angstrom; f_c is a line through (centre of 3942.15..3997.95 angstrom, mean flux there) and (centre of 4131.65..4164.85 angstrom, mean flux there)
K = -0.08 mag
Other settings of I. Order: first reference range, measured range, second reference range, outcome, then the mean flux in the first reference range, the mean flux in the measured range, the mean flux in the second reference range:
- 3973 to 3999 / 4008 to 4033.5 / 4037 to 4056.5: -0.7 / 54.4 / 56.3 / 54.9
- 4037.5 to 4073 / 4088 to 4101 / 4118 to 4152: 0.3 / 55.1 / 55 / 57.8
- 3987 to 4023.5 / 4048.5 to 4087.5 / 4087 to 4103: -1.2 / 57.1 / 55.7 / 52.7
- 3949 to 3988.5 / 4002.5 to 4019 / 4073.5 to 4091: -2.9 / 43.9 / 57.1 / 56.4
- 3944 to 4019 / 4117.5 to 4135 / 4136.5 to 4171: 0.1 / 49.7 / 56.7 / 58.3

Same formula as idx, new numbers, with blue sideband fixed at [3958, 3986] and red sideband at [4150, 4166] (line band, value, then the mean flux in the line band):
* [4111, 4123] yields -0.9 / 58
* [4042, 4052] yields -1.2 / 53.2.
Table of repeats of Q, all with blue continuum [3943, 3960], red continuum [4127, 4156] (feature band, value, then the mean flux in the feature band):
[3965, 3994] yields 2.97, 45.2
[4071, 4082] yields 0.03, 54.4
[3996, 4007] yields -0.97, 55.8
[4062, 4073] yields 0.17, 53.3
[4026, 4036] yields -0.81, 56.8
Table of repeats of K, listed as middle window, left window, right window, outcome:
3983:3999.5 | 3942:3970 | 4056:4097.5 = -0.246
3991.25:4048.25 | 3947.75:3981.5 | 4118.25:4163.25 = -0.205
